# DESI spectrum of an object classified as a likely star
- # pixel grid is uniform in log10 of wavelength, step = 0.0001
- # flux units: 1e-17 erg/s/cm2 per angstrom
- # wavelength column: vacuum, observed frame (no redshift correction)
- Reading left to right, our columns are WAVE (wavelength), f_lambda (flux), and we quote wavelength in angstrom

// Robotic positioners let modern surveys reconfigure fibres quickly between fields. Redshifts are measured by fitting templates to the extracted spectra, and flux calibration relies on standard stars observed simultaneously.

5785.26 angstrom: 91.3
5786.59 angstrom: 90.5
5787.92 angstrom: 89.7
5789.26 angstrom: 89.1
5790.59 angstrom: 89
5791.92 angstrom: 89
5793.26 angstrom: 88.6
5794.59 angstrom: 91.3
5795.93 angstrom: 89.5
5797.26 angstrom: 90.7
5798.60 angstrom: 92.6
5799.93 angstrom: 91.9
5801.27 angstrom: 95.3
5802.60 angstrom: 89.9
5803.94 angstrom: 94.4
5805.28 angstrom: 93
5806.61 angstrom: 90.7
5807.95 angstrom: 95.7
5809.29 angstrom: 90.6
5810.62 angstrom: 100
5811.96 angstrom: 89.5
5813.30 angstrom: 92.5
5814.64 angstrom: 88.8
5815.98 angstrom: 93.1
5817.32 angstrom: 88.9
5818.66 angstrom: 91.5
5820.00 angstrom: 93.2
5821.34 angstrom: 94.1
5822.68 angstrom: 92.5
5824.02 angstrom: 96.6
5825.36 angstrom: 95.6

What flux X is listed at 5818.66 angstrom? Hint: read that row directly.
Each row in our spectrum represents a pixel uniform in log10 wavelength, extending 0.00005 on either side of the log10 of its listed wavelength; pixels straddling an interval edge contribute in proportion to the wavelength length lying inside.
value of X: 91.5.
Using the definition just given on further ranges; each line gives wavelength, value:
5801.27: 95.3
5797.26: 90.7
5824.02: 96.6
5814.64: 88.8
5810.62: 100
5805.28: 93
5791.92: 89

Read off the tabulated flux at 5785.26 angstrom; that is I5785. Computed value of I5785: 91.3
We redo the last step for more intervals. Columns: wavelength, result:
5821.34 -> 94.1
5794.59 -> 91.3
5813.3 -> 92.5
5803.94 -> 94.4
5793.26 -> 88.6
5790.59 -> 89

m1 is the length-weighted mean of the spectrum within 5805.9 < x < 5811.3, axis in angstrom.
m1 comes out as 94.4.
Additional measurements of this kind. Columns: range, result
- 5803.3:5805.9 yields 93.6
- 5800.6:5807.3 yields 92.7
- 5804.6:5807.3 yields 91.9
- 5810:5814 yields 93.8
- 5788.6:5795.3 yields 89.4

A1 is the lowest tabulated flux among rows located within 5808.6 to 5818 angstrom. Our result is 88.8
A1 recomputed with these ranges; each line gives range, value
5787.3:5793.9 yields 88.6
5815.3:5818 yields 88.9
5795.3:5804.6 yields 89.5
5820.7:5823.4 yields 92.5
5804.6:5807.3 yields 90.7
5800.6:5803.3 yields 89.9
